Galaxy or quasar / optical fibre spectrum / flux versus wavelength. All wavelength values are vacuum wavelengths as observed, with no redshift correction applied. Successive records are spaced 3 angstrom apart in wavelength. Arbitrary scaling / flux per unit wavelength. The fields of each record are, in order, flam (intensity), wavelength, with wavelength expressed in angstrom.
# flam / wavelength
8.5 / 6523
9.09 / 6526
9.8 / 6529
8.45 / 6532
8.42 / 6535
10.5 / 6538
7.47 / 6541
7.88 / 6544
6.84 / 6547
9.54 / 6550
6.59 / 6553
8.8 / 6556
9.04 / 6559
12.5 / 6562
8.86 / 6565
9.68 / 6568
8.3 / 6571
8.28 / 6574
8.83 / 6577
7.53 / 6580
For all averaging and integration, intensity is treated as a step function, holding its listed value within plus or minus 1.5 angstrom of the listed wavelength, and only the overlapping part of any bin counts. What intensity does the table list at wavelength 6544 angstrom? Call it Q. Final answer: 7.88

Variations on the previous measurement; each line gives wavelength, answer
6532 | 8.45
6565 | 8.86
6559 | 9.04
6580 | 7.53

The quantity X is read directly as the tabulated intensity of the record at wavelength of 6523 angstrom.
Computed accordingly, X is 8.5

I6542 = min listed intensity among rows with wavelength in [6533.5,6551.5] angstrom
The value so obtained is 6.84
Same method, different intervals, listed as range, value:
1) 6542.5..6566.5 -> 6.59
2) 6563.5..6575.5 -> 8.28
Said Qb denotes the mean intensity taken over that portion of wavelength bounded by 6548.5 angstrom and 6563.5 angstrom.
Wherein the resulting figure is 9.29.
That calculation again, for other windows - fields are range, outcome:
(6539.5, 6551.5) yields 7.93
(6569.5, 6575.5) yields 8.29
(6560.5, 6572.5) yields 9.84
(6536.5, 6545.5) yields 8.62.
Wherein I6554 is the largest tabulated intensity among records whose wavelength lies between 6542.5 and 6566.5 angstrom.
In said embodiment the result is 12.5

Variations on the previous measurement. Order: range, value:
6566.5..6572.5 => 9.68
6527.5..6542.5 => 10.5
